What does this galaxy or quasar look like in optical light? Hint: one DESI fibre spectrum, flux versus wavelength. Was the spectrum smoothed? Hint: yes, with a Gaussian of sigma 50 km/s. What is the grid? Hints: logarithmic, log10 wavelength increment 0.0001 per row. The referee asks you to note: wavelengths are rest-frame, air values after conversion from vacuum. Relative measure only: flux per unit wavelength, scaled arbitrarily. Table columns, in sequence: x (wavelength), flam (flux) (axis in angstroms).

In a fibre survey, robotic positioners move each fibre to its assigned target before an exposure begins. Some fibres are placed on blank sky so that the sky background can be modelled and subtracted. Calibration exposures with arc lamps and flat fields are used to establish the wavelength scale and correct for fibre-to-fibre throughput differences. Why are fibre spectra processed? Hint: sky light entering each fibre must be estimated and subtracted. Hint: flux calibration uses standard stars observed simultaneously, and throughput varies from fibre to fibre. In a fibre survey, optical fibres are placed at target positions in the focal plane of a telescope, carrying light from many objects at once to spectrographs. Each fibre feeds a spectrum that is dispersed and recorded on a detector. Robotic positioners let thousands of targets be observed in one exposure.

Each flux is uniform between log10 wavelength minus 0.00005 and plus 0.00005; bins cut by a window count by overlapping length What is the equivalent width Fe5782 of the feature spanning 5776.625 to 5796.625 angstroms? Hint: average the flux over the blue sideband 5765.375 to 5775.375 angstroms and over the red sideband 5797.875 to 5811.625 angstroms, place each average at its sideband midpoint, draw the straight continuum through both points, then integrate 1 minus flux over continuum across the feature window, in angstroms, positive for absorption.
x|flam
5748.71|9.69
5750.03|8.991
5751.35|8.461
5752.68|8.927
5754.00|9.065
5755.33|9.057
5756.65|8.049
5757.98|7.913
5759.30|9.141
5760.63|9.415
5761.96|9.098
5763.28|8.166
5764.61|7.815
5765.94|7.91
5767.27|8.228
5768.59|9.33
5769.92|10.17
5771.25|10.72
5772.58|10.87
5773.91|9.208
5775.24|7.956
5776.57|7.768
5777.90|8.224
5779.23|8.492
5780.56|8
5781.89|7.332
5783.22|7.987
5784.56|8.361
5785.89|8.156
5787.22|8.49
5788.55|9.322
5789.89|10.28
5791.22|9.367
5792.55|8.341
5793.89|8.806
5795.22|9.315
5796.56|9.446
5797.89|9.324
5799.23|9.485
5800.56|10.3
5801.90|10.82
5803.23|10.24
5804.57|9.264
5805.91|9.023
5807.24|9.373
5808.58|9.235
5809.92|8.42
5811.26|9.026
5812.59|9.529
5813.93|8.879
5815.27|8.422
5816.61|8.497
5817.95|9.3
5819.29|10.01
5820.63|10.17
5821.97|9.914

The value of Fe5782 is 1.8 angstroms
